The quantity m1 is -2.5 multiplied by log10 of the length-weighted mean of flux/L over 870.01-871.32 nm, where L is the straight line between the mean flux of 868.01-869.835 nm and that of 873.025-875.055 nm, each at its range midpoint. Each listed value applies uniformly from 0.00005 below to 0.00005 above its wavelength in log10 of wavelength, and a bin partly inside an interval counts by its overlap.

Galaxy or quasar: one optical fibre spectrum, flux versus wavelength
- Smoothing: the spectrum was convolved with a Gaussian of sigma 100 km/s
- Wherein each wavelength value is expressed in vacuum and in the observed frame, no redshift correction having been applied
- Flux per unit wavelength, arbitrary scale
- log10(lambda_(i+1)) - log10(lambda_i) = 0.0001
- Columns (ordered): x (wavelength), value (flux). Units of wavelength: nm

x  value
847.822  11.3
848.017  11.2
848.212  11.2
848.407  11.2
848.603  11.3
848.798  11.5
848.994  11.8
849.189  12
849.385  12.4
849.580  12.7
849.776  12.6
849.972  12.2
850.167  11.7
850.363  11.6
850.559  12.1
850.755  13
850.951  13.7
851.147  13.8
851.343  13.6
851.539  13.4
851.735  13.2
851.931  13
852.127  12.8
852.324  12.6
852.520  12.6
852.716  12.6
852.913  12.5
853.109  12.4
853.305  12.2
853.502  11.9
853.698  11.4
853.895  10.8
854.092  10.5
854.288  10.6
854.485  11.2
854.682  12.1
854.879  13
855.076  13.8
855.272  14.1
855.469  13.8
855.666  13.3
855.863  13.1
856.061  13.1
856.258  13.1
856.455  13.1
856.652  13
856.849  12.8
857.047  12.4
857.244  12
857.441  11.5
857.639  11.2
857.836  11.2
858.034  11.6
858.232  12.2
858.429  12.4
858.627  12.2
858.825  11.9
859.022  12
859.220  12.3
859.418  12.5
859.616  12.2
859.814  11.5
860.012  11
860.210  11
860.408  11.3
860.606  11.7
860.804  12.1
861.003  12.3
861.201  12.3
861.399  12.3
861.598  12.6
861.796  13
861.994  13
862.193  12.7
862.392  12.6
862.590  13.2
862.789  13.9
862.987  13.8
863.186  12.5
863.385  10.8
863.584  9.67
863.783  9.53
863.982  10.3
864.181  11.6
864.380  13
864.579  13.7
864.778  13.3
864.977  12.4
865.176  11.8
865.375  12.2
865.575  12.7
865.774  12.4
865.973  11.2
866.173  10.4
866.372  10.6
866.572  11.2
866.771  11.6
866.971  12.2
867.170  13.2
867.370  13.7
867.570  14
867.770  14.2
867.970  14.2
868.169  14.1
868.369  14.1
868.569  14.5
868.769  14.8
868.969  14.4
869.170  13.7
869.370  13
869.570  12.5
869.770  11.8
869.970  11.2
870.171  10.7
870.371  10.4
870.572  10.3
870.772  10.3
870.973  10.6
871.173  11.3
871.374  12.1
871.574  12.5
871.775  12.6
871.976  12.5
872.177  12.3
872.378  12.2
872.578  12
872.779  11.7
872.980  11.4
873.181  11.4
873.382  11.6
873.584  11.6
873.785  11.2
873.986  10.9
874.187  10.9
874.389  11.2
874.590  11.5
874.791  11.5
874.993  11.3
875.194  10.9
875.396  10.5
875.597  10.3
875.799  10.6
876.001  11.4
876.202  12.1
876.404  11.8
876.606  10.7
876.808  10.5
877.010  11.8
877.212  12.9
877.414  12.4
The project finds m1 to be 0.20 mag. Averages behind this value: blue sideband 13.7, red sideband 11.3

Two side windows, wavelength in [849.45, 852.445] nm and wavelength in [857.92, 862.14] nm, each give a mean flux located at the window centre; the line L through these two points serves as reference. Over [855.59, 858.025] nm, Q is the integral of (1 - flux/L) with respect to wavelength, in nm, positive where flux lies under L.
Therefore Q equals -0.02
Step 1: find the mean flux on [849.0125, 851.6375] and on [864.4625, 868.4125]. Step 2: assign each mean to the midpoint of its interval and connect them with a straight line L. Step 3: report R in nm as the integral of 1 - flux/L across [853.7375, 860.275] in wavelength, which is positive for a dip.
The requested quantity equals 0.23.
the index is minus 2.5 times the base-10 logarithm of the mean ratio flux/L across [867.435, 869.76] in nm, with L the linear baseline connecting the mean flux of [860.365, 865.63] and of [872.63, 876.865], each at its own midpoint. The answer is -0.18 mag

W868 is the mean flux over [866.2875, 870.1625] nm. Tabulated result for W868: 13.1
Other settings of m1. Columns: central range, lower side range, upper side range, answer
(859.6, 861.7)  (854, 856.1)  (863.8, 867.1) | 0.033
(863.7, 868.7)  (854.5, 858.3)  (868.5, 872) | -0.020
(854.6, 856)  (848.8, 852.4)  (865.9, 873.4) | -0.064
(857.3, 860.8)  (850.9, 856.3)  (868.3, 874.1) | 0.062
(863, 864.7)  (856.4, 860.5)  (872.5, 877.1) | 0.018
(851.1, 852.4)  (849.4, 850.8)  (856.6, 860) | -0.084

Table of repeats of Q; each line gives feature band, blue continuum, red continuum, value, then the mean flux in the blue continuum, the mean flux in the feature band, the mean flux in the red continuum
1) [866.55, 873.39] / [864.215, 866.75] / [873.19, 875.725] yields -0.50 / 12.1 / 12.4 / 11.1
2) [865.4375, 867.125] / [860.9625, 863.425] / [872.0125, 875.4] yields 0.09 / 12.7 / 11.6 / 11.5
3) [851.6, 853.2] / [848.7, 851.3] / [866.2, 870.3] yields -0.03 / 12.4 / 12.7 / 12.9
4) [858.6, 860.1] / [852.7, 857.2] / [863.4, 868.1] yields 0.05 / 12.5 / 11.9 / 12.1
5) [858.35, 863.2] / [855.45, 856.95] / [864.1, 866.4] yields 0.12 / 13.1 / 12.3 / 12.2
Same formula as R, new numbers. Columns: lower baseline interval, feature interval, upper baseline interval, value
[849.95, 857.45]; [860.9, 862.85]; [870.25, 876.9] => -0.11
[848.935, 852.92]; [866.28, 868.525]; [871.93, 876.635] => -0.25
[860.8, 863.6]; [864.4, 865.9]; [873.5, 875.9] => -0.06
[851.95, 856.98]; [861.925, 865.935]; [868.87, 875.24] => -0.06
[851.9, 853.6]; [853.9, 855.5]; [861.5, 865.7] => 0.03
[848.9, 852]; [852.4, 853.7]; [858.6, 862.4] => 0.02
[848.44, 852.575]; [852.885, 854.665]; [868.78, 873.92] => 0.13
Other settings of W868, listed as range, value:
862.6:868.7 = 12.5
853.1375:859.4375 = 12.3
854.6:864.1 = 12.3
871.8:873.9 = 11.8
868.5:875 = 11.9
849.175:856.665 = 12.6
